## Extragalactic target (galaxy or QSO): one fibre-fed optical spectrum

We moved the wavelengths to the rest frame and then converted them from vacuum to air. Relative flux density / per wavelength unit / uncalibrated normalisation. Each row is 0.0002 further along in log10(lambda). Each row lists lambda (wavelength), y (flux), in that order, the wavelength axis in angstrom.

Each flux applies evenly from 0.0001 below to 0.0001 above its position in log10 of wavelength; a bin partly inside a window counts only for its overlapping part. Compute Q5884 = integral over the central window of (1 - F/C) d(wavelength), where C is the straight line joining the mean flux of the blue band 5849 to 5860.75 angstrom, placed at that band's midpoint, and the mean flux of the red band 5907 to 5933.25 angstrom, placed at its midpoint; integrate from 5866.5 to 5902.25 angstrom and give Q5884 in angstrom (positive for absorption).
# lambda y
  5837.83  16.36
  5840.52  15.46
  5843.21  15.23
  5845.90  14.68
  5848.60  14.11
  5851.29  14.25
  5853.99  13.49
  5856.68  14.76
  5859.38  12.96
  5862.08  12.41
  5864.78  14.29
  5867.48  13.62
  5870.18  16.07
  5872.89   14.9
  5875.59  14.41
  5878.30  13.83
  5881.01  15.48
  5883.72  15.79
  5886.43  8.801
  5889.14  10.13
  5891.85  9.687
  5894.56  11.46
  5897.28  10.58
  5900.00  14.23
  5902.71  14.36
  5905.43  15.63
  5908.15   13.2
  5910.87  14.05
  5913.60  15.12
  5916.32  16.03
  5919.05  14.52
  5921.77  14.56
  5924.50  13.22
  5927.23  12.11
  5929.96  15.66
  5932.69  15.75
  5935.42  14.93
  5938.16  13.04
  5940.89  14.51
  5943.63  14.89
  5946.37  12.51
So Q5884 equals 2.74 angstrom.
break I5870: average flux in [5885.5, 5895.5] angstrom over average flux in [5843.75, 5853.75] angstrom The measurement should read 0.70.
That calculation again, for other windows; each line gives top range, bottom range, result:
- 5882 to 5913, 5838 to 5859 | 0.87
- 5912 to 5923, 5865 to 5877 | 1.02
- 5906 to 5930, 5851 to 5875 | 1.01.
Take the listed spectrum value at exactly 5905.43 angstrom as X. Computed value 15.63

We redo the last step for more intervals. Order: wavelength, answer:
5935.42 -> 14.93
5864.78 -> 14.29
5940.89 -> 14.51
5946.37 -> 12.51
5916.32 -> 16.03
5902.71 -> 14.36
